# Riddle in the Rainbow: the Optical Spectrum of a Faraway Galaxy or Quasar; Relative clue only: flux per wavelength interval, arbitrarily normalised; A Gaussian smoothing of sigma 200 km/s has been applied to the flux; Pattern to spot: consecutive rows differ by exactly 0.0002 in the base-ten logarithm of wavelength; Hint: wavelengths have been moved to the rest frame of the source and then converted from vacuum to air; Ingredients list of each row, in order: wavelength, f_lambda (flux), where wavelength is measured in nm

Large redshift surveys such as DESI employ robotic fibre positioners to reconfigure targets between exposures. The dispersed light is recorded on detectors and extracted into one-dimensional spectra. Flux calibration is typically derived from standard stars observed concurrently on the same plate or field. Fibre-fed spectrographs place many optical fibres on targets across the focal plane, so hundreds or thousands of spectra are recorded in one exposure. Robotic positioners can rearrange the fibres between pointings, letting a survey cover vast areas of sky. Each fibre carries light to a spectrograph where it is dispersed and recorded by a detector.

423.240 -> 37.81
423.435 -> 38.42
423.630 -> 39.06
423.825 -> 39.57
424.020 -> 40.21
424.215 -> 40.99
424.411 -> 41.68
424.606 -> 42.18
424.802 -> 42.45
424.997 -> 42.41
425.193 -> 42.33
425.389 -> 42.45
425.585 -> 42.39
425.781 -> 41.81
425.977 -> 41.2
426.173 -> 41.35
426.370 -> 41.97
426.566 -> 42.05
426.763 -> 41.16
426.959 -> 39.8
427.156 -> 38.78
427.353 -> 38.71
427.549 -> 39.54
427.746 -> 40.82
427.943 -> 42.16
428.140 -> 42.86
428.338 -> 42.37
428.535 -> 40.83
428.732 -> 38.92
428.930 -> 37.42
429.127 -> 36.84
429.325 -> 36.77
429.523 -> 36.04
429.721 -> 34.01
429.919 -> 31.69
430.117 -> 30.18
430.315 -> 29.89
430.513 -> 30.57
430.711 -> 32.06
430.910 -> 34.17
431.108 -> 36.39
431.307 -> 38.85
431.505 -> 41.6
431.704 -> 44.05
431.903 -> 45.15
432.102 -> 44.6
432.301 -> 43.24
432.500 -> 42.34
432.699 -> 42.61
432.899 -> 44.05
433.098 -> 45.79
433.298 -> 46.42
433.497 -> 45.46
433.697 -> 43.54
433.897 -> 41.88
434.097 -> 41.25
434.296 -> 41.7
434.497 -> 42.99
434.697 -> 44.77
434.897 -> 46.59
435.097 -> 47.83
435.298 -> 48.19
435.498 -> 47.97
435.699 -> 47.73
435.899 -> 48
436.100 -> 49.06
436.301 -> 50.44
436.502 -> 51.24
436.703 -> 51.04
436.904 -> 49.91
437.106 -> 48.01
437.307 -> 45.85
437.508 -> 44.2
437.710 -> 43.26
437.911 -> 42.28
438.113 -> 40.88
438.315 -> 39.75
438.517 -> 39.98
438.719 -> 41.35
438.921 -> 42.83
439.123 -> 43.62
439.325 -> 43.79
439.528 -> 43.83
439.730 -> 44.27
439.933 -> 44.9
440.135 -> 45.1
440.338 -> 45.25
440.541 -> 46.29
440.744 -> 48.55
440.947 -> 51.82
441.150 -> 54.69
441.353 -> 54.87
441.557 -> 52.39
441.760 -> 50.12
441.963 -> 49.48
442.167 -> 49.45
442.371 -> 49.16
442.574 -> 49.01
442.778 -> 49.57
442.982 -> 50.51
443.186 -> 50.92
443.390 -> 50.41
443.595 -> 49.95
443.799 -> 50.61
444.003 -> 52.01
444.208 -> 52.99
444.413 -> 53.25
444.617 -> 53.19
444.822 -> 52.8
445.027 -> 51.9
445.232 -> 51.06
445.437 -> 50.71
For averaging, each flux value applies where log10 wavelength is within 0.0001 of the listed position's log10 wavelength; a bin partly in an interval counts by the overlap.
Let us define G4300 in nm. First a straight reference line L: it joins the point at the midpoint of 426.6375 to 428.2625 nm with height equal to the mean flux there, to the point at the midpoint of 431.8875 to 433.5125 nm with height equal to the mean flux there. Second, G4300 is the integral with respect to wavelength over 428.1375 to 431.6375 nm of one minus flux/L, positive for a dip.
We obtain 0.51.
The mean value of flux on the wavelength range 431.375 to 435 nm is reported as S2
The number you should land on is 43.7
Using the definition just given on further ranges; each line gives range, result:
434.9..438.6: 46.5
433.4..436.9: 46.6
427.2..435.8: 40.7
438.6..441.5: 46.6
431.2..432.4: 42.9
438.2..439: 40.9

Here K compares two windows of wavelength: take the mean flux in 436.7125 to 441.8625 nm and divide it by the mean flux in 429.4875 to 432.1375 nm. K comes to 1.3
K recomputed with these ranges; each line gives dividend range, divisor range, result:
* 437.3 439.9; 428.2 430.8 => 1.21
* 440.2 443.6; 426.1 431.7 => 1.32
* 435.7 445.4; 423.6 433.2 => 1.21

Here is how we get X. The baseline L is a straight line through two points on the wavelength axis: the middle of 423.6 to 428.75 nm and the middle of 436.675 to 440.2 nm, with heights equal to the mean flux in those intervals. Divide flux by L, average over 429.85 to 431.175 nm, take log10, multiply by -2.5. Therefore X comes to 0.30 mag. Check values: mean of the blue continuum 41.2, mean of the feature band 32.1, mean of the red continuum 44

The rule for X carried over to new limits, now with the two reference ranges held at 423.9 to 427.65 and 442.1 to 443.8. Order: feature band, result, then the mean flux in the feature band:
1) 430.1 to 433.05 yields 0.136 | 39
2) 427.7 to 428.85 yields 0.032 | 41.3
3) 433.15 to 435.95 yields 0.010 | 45.3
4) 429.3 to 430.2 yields 0.276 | 33.5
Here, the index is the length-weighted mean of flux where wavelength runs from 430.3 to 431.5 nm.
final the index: 34.6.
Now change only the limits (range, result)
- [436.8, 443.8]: 47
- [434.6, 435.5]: 47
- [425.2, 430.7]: 38.6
